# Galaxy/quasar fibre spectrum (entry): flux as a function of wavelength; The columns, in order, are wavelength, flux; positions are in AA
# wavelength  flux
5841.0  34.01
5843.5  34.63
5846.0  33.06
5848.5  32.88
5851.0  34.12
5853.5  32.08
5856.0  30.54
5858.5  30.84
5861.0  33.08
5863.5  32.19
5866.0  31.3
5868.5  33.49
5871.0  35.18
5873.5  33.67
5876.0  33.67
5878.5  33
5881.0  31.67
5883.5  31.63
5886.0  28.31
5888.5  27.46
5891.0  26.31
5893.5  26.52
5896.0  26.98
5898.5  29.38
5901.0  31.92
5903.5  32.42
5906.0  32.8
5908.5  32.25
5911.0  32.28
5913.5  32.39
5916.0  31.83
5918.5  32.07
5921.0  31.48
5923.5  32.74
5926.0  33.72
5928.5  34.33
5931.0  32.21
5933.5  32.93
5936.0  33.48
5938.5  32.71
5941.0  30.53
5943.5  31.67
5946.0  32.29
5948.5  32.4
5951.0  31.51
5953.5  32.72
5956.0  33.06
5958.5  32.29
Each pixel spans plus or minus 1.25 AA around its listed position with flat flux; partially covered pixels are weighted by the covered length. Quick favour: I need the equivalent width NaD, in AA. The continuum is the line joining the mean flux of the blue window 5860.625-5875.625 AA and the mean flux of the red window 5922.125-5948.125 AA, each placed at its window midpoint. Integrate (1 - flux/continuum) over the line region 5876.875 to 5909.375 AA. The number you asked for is 2.9 AA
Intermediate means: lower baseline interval 33.2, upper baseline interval 32.6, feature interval 30.1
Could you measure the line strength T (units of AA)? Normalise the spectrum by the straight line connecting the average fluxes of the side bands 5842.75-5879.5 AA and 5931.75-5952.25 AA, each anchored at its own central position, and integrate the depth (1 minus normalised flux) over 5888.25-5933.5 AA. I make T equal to 1.8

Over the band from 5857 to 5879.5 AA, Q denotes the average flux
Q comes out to 32.9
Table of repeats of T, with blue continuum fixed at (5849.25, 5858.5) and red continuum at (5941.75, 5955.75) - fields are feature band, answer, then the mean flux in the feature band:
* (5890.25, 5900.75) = 1.41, 27.8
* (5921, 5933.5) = -0.36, 33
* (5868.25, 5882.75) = -0.58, 33.4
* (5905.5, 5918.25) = -0.06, 32.3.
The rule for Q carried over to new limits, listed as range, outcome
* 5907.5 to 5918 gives 32.2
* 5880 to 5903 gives 29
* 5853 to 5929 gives 31.5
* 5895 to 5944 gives 32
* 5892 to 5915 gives 30.7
